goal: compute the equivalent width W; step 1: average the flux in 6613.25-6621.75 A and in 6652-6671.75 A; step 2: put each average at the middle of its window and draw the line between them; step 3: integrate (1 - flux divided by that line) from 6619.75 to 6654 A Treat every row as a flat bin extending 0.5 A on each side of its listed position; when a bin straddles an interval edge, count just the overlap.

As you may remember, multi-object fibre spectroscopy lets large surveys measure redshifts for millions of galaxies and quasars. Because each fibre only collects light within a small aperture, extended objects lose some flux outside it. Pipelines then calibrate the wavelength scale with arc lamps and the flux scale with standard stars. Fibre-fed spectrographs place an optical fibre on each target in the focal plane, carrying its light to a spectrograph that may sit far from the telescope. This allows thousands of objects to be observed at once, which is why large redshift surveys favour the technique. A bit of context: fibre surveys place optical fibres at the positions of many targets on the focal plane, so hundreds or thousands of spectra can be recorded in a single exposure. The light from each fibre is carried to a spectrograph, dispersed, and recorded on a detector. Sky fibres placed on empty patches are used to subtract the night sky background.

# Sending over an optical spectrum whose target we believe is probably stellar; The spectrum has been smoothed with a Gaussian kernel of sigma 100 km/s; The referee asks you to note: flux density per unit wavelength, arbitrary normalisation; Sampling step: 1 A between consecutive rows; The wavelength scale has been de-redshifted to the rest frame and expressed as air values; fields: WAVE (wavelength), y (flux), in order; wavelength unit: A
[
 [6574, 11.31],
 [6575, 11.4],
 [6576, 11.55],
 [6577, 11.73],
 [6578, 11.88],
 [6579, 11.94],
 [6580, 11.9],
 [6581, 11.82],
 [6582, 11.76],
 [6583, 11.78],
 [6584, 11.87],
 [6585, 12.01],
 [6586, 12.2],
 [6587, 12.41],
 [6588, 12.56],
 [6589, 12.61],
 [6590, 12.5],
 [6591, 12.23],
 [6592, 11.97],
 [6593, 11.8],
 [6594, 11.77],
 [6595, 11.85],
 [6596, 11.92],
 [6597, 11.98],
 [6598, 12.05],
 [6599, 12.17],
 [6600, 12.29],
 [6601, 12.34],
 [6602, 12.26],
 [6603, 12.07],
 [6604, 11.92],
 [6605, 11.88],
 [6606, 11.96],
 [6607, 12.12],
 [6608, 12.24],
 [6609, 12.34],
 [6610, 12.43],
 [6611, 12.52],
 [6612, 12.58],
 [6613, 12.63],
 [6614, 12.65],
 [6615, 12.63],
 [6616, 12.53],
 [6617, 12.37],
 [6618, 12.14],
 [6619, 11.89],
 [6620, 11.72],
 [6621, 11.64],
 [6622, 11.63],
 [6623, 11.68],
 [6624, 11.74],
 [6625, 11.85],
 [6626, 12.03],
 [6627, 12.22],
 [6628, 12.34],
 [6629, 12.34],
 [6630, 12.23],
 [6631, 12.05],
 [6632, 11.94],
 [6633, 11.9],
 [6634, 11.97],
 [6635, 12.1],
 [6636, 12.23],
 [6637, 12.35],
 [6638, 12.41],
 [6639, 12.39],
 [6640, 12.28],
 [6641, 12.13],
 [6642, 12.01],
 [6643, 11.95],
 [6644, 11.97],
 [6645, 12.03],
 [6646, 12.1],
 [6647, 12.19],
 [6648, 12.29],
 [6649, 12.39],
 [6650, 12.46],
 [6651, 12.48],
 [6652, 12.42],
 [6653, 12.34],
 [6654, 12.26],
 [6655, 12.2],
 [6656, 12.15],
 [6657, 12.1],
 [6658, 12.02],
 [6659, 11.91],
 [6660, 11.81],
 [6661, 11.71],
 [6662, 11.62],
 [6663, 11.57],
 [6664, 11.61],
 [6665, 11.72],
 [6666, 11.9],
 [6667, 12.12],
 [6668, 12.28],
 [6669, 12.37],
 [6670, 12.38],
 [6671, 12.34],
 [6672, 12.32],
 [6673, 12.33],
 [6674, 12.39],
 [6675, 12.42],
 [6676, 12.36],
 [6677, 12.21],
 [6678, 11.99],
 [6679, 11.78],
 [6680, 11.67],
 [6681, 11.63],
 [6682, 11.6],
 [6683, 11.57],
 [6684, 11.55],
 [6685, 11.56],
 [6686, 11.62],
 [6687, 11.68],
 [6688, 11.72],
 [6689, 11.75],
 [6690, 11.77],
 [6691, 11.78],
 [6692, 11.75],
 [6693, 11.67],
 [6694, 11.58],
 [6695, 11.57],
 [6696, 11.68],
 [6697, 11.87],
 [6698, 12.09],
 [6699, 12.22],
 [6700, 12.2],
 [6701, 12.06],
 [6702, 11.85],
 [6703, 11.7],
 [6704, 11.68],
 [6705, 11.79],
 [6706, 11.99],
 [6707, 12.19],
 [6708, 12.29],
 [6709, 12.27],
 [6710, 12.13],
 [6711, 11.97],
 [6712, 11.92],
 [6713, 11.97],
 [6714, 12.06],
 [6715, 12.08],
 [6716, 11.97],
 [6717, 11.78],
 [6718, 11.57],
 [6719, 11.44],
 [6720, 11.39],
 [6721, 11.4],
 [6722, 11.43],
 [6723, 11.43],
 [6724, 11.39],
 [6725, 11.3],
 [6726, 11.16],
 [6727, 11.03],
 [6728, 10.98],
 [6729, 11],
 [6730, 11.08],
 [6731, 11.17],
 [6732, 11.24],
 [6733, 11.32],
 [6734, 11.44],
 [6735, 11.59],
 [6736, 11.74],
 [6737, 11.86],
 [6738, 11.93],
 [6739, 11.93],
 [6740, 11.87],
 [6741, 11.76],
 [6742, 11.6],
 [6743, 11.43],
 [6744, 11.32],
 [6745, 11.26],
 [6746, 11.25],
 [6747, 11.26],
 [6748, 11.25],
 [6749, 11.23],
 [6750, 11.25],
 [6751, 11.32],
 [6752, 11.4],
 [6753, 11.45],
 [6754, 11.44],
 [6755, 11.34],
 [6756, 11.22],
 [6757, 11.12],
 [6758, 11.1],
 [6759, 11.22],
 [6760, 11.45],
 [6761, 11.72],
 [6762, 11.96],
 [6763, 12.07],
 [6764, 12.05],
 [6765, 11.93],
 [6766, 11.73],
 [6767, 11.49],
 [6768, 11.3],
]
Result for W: 0.02 A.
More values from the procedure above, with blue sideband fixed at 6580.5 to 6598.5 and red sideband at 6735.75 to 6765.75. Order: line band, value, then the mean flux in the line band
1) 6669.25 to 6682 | -0.4 A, 12.1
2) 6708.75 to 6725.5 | -0.1 A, 11.7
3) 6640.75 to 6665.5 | -0.4 A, 12.1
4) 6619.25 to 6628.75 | 0.0 A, 11.9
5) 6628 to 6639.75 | -0.3 A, 12.2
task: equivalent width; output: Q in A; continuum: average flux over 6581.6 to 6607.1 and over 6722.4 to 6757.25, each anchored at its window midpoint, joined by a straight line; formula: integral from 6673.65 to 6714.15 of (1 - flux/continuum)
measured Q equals -1.0 A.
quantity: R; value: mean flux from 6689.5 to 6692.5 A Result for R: 11.8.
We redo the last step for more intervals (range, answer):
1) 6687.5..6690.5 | 11.7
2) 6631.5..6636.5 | 12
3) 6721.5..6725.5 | 11.4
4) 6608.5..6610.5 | 12.4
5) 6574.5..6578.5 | 11.6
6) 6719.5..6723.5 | 11.4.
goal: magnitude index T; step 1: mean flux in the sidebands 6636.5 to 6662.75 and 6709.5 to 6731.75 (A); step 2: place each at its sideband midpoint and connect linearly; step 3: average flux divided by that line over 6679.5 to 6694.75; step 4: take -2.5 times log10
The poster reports 0.01 mag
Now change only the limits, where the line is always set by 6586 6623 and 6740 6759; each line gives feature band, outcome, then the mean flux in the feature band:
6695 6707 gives -0.03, 11.9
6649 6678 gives -0.03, 12.1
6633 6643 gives -0.02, 12.2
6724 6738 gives 0.01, 11.3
